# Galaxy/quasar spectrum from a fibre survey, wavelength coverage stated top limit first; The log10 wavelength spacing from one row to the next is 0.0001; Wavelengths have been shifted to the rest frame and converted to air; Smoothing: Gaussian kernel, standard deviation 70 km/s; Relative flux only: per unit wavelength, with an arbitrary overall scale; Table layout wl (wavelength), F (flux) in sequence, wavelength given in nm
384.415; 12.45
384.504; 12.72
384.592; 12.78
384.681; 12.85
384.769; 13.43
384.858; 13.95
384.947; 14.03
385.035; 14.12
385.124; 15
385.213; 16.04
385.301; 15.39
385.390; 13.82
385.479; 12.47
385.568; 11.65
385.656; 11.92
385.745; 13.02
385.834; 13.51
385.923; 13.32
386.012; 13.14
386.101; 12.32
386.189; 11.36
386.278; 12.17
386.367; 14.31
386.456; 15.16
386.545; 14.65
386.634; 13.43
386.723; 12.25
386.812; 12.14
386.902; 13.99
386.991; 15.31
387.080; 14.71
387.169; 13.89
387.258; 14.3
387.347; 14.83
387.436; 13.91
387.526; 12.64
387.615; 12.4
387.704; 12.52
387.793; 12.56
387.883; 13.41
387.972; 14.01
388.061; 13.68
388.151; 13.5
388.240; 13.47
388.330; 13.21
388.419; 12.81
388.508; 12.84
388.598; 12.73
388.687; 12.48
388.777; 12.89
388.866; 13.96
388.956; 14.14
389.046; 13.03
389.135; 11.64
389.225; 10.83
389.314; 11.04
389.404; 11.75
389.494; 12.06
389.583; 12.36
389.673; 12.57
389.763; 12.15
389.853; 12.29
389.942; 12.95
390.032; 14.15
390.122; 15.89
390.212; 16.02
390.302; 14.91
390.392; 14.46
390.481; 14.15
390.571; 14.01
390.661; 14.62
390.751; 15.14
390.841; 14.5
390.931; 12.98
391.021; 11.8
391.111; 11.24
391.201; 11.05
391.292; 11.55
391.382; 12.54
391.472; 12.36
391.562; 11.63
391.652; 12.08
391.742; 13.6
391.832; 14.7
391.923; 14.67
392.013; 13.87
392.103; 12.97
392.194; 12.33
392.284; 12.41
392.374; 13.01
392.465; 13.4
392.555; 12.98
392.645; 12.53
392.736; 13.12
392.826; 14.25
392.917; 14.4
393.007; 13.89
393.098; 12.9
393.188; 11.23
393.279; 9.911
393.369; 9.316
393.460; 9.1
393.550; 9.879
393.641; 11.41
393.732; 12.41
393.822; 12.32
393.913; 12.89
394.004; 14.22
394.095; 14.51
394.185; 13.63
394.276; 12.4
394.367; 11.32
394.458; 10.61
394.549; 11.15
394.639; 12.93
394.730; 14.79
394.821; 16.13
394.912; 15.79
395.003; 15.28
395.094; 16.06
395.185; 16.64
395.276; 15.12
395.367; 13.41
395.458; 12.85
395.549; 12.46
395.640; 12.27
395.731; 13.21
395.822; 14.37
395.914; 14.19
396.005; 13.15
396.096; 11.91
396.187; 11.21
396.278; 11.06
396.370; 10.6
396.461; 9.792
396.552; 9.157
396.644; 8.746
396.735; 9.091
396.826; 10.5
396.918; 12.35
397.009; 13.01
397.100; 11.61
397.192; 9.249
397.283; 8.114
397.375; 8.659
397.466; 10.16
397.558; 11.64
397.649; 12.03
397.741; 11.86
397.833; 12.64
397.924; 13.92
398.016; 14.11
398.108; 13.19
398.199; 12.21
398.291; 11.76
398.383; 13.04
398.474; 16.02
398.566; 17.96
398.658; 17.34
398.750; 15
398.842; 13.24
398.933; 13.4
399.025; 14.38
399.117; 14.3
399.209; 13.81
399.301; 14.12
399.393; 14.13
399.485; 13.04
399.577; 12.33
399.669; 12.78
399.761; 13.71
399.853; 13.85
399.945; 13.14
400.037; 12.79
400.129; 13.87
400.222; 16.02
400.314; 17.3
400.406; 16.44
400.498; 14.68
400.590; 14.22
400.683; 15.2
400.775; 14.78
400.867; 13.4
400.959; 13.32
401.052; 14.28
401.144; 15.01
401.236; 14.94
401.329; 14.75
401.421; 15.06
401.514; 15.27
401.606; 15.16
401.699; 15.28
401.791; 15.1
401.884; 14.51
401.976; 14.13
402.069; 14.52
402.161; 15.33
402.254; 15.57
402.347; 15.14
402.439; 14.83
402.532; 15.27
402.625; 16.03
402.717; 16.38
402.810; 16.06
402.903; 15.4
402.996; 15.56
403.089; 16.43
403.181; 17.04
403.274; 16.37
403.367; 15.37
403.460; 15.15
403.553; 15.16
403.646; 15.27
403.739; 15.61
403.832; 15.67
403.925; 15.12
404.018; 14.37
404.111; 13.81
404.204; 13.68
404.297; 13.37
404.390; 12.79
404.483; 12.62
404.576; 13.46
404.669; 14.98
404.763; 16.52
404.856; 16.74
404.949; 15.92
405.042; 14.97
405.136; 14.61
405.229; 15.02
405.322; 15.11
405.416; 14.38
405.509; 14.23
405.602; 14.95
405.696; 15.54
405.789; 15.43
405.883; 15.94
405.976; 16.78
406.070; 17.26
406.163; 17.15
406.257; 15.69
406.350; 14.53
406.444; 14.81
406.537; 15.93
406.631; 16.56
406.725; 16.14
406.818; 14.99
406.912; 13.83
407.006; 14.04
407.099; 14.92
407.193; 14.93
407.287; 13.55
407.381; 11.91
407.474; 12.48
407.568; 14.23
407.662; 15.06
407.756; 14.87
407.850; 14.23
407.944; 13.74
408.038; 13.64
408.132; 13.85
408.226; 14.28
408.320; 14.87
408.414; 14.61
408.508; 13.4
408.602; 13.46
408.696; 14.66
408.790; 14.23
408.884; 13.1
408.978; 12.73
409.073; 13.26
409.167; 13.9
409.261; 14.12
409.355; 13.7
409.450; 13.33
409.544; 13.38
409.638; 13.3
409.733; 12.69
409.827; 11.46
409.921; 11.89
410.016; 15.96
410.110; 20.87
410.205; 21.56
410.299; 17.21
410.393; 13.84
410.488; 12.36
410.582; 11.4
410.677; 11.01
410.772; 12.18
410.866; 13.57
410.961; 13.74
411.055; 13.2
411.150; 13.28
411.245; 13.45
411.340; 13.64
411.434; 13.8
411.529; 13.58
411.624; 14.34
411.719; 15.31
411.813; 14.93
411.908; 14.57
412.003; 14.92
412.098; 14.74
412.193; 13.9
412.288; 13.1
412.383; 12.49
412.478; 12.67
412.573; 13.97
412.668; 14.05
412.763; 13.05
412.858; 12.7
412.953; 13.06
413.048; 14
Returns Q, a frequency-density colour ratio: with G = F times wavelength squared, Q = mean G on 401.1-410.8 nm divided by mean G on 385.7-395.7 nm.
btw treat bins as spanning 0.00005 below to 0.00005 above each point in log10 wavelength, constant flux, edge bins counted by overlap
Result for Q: 1.21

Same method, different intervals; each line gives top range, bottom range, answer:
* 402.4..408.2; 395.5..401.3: 1.19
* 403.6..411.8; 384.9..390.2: 1.20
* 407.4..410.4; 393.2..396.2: 1.19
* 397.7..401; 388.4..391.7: 1.14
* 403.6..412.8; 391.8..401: 1.17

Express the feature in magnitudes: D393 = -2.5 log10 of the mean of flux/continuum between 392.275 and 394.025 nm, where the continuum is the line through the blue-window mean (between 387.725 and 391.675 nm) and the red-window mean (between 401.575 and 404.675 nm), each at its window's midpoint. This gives 0.109 mag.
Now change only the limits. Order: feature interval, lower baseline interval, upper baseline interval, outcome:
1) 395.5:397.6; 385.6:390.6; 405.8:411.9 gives 0.22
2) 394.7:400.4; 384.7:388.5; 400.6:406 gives 0.11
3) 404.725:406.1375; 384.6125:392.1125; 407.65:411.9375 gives -0.13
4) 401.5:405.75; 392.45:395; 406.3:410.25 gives -0.10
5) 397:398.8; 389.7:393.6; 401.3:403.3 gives 0.14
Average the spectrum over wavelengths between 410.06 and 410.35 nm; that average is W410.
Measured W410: 19.8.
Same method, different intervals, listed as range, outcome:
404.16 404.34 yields 13.5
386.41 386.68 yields 14.4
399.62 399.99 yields 13.4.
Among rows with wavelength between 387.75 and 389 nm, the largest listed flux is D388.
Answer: 14.14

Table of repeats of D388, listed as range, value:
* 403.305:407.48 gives 17.26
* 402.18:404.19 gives 17.04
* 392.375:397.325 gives 16.64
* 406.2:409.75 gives 16.56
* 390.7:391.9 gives 15.14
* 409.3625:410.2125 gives 21.56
